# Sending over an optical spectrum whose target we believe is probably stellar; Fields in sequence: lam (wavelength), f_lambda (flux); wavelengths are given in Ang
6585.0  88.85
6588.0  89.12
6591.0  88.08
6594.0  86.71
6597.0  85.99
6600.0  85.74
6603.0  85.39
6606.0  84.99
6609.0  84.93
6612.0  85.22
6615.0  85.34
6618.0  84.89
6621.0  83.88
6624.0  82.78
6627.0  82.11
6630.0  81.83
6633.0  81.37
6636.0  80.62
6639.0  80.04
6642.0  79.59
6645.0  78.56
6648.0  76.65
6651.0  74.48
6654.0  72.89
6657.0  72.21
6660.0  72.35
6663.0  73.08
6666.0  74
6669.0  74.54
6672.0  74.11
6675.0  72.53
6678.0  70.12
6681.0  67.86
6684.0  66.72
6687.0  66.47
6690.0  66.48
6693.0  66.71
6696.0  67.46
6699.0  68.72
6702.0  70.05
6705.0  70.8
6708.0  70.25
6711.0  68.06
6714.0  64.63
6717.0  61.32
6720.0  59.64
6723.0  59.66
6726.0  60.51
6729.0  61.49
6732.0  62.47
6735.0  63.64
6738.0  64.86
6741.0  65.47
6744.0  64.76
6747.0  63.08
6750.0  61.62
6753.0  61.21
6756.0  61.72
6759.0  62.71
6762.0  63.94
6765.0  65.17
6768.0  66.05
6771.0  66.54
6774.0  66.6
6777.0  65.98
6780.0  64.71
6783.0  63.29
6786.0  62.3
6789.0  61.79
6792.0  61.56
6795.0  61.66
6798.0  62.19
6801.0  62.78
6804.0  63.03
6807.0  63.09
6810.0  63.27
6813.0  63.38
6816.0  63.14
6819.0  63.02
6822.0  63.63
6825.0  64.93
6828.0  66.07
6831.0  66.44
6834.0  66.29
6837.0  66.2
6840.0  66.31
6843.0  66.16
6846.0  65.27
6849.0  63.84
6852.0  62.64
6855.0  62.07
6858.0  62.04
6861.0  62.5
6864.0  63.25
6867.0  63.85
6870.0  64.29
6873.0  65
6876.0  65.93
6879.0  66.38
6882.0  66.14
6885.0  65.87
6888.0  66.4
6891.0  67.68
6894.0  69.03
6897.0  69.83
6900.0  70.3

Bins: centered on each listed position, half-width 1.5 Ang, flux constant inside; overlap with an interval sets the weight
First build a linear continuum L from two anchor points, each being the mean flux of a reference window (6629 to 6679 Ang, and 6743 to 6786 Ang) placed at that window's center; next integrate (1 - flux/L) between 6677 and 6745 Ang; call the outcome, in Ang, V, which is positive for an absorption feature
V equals 4.1 Ang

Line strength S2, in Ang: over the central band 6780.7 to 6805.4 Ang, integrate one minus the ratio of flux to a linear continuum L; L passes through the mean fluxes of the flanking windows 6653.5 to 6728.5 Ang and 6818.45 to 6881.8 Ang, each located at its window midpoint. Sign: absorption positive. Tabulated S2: 1.3 Ang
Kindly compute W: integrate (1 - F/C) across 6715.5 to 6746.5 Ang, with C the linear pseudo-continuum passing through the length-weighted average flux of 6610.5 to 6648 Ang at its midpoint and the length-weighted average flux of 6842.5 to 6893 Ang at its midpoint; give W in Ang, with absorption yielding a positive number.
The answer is 5.06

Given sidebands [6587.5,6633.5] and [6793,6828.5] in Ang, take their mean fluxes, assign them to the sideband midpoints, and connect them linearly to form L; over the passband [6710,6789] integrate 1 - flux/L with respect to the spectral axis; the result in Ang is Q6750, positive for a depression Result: 7.1 Ang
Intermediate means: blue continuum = 84.9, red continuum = 63.2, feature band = 63.5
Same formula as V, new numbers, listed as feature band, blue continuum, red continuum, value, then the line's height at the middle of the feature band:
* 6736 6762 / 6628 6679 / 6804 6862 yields 2.41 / 69.7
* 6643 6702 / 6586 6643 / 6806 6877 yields 5.78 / 79.1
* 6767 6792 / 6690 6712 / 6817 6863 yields 0.71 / 66.3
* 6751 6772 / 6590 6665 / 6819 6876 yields 2.12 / 71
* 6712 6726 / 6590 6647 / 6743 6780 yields 1.69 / 69.9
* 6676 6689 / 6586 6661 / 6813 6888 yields 1.60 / 77.4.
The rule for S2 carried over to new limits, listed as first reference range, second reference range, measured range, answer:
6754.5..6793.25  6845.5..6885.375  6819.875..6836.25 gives -0.3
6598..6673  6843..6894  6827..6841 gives 0.1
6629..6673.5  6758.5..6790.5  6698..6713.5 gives 0.4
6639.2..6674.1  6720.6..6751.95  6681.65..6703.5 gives 0.6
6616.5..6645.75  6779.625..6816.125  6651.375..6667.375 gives 1.1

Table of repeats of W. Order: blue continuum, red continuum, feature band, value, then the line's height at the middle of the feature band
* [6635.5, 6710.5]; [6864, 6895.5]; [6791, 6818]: 2.17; 68.2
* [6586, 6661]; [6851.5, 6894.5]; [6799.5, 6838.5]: 2.42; 68.5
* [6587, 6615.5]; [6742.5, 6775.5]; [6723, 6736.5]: 1.25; 68.1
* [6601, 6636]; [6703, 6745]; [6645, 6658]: 0.50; 77.6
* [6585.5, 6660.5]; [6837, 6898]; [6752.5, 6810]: 6.16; 71.2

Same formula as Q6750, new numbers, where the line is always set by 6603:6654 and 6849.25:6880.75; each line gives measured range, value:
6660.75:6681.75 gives 1.6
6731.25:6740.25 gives 1.2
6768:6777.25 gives 0.6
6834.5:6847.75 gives -0.1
